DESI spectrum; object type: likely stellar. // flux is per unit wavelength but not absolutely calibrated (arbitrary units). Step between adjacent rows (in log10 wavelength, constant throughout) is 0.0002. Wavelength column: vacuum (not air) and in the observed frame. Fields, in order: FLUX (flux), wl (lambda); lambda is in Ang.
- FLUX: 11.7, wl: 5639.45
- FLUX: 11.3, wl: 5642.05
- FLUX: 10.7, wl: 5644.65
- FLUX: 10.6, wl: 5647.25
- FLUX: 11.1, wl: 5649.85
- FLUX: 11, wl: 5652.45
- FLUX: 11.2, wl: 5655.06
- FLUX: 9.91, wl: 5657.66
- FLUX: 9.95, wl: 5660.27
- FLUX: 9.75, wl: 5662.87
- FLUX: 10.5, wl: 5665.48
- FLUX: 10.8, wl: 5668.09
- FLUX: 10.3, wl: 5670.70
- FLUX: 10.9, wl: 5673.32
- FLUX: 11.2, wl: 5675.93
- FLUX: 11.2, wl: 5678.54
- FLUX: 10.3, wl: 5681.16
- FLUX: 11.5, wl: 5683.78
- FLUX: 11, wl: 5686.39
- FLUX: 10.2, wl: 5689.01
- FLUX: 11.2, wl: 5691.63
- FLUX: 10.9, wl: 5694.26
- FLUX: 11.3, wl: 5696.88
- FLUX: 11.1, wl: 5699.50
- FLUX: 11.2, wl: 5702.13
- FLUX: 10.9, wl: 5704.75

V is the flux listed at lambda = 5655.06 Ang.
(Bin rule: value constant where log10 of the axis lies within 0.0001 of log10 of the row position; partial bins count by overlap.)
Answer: 11.2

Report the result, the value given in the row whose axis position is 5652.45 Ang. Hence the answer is 11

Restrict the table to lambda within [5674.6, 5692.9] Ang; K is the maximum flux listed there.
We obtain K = 11.5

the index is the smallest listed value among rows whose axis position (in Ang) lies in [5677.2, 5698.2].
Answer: 10.2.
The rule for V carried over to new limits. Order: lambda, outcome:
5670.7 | 10.3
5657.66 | 9.91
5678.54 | 11.2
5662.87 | 9.75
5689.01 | 10.2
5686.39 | 11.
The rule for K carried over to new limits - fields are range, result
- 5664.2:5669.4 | 10.8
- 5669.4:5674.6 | 10.9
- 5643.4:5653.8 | 11.1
